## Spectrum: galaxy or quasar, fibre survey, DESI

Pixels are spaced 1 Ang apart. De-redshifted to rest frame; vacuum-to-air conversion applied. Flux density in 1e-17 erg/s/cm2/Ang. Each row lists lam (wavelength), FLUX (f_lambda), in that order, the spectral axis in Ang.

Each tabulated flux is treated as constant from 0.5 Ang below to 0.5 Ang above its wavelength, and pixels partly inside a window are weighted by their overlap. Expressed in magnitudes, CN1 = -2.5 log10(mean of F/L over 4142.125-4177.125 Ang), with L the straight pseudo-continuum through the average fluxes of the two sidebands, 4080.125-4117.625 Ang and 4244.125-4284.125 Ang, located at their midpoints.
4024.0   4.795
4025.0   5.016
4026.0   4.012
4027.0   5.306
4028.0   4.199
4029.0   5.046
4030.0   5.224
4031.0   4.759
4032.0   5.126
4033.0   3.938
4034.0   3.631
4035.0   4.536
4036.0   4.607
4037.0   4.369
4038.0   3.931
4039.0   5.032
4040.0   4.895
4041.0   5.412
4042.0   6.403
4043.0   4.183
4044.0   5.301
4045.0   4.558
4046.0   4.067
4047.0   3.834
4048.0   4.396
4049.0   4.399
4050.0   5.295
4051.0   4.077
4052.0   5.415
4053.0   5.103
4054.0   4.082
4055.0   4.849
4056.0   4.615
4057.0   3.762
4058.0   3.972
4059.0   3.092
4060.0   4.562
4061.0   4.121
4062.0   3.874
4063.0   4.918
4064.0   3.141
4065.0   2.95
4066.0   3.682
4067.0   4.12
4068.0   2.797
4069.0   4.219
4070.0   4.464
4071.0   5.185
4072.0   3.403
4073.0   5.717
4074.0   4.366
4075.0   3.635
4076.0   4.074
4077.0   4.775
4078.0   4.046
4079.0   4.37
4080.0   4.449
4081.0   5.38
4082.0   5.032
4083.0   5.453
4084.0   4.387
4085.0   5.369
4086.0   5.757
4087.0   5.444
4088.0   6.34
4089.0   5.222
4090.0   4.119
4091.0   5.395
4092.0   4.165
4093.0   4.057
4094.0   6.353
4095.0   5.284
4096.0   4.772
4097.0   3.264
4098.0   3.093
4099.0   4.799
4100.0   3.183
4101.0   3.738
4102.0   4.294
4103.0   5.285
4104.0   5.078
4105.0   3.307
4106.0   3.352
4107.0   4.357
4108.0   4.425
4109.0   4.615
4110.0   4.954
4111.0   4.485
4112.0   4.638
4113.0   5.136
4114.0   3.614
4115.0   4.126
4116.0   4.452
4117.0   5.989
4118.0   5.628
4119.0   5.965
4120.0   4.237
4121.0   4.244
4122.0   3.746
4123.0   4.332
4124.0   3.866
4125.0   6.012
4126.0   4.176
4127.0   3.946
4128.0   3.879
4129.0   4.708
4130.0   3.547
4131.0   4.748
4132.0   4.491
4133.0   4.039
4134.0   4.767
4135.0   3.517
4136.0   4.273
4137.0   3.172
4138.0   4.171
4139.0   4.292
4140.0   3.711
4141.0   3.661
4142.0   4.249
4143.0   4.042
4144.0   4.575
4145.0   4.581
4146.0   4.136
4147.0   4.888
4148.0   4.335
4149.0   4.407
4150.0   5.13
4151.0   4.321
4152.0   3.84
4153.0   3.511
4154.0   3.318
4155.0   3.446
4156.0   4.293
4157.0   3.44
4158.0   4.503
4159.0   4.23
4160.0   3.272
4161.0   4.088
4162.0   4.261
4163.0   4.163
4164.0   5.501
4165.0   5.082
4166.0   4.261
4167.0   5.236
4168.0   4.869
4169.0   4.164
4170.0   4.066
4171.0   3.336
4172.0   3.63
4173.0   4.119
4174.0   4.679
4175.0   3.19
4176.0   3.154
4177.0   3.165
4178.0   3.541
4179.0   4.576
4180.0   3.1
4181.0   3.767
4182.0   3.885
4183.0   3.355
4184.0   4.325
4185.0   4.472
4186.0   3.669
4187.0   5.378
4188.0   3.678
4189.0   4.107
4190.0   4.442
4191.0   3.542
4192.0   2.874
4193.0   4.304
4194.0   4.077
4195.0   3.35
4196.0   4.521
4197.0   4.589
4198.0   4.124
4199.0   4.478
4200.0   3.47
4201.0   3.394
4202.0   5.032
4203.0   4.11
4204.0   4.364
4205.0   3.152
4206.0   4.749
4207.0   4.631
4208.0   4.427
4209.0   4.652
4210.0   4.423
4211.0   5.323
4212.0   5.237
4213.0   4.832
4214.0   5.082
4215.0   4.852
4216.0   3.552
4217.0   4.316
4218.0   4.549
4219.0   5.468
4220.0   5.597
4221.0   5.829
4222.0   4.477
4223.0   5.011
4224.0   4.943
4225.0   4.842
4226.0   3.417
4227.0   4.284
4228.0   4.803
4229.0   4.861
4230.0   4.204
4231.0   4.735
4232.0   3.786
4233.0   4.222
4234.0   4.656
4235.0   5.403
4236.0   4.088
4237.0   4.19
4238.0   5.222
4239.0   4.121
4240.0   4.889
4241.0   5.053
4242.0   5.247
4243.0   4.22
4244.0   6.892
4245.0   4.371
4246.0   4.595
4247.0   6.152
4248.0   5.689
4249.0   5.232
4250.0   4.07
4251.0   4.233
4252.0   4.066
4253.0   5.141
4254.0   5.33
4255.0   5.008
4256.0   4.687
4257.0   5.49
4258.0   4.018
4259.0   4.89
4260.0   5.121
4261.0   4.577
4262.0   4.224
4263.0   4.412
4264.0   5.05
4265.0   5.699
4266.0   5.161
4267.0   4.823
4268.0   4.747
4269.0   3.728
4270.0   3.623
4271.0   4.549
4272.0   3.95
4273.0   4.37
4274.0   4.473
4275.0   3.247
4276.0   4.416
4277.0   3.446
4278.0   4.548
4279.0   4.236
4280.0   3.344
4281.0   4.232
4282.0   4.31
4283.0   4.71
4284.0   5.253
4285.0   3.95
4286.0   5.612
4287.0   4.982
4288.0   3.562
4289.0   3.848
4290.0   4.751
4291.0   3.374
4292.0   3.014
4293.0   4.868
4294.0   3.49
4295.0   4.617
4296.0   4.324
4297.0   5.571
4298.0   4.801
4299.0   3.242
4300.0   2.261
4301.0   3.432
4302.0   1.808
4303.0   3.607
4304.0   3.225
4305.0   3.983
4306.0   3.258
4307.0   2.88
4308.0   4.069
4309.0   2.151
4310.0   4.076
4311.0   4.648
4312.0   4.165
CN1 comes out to 0.12 mag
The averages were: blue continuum 4.67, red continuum 4.6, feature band 4.16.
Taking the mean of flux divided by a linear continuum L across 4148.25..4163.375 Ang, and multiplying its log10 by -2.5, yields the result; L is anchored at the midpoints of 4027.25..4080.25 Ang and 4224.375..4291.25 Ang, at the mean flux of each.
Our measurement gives 0.12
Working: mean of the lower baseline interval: 4.4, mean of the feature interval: 4.02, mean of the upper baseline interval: 4.58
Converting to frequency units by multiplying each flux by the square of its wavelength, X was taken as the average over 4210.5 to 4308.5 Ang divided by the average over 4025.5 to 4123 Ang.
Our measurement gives 1.1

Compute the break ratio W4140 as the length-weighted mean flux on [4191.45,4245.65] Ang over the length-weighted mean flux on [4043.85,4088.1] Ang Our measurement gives 1.0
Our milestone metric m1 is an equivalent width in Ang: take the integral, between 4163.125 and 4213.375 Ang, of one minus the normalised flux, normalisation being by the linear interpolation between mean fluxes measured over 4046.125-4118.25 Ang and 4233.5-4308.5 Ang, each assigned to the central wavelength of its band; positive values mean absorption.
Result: 2.96 Ang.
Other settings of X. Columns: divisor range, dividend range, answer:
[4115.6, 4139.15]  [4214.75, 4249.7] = 1.14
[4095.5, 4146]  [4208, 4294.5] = 1.14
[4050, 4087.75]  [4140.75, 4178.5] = 0.97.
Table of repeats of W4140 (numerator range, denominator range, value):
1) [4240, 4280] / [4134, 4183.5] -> 1.15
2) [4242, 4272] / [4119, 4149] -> 1.13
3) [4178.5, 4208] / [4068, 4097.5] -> 0.86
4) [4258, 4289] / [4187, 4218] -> 1.03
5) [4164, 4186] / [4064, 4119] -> 0.89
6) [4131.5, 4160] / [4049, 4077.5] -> 0.97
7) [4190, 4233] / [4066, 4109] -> 0.98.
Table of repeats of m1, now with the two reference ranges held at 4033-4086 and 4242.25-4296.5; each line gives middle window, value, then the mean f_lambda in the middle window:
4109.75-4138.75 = 0.19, 4.44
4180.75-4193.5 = 1.44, 3.99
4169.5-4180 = 1.81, 3.71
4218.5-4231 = -0.81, 4.81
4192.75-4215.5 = 0.53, 4.4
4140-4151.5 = 0.29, 4.36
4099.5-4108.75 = 0.69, 4.13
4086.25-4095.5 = -1.49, 5.17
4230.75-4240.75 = -0.04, 4.54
